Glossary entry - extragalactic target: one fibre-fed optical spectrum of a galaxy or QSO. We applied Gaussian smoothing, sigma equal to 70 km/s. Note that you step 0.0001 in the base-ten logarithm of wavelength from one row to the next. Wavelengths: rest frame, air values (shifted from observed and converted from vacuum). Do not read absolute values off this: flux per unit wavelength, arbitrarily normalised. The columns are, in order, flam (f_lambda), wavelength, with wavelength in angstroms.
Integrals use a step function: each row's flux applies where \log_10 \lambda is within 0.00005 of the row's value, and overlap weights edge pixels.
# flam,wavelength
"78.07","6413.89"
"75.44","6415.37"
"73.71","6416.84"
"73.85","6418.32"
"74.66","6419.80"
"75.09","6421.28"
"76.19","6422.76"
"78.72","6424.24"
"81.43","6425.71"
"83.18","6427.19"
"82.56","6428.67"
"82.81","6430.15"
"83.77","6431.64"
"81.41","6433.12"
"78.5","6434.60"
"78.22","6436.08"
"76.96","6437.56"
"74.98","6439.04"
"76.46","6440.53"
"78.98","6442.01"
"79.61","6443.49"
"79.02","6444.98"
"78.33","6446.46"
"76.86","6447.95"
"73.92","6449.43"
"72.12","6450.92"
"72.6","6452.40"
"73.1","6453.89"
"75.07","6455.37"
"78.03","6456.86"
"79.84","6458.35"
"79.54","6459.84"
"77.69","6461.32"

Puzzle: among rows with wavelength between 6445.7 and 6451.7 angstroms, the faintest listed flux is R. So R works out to 72.12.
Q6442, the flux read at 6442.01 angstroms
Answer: 78.98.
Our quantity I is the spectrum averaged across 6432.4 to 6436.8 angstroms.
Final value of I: 79.4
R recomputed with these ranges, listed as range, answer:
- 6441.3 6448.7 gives 76.86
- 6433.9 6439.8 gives 74.98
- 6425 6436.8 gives 78.22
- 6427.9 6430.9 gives 82.56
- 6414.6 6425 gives 73.71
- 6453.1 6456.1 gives 73.1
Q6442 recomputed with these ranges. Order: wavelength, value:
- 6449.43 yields 73.92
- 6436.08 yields 78.22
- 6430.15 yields 82.81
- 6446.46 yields 78.33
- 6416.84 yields 73.71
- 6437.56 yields 76.96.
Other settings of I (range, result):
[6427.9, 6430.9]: 82.4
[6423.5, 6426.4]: 80.3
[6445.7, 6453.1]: 74.8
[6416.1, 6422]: 74.3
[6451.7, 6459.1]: 75.7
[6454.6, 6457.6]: 76.6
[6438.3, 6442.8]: 76.9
